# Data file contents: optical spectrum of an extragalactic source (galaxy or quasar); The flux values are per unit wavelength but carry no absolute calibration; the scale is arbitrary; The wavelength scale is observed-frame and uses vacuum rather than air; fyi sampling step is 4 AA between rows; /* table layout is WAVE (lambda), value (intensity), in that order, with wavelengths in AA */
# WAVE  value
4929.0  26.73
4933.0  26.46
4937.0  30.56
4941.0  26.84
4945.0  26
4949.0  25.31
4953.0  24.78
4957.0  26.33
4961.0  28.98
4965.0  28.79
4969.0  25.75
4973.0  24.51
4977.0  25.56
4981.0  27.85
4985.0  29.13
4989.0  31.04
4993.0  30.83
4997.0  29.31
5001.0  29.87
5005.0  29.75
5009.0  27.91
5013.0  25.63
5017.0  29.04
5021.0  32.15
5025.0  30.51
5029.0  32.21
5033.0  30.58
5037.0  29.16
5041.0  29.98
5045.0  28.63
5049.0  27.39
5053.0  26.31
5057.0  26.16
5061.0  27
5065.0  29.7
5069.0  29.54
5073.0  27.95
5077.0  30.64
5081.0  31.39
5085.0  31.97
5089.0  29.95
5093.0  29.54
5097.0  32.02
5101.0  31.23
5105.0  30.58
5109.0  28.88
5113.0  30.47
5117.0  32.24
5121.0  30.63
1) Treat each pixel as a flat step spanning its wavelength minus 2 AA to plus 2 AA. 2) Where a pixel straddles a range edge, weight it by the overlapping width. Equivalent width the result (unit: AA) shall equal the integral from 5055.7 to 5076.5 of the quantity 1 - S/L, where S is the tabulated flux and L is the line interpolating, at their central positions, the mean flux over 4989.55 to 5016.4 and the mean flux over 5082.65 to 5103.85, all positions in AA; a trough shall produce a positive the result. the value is 1.4 AA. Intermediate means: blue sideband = 29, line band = 28.3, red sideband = 30.9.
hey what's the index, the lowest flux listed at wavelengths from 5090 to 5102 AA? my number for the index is 29.54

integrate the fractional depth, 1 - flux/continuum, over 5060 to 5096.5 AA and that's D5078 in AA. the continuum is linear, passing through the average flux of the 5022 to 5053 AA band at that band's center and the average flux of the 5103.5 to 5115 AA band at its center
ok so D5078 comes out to -0.1 AA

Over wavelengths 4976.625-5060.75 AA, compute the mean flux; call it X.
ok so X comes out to 29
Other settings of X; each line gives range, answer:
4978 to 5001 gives 29.5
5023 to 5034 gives 31.1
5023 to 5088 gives 29.3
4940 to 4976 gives 26.3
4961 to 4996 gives 28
